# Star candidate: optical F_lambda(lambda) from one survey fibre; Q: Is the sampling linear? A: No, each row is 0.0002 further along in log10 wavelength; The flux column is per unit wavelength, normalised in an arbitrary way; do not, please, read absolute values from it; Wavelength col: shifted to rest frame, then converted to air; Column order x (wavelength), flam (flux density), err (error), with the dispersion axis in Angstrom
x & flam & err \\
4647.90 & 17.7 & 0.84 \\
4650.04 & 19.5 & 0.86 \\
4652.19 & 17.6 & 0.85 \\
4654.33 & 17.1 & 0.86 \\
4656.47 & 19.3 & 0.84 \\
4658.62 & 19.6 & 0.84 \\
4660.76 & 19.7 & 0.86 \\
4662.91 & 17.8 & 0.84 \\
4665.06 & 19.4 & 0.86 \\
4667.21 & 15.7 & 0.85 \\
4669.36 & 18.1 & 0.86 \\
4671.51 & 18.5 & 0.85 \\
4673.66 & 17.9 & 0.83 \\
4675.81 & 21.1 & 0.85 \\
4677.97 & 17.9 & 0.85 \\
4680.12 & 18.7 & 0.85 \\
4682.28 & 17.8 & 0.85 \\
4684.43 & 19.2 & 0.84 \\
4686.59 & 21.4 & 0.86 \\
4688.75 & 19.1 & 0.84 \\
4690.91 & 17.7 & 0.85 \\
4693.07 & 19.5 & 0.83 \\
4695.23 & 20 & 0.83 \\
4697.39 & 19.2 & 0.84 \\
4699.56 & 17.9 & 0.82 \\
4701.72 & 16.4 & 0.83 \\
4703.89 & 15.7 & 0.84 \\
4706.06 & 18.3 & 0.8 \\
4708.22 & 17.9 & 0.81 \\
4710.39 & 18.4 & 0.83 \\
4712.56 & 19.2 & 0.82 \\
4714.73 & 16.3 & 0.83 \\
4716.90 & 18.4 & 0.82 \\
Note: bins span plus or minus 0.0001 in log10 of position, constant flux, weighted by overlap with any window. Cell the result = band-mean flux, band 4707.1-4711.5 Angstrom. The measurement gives 18.2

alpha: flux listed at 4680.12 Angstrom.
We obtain 18.7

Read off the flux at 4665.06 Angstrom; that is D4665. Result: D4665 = 19.4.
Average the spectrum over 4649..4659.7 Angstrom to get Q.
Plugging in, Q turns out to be 18.6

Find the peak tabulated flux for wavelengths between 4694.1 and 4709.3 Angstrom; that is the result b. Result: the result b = 20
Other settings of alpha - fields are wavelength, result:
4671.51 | 18.5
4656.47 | 19.3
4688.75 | 19.1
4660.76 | 19.7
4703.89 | 15.7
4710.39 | 18.4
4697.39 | 19.2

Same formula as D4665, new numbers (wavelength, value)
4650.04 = 19.5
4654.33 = 17.1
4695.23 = 20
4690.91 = 17.7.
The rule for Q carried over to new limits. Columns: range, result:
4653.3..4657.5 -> 18.2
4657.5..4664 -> 19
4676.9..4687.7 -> 19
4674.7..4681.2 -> 19.2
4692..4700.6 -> 19.2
